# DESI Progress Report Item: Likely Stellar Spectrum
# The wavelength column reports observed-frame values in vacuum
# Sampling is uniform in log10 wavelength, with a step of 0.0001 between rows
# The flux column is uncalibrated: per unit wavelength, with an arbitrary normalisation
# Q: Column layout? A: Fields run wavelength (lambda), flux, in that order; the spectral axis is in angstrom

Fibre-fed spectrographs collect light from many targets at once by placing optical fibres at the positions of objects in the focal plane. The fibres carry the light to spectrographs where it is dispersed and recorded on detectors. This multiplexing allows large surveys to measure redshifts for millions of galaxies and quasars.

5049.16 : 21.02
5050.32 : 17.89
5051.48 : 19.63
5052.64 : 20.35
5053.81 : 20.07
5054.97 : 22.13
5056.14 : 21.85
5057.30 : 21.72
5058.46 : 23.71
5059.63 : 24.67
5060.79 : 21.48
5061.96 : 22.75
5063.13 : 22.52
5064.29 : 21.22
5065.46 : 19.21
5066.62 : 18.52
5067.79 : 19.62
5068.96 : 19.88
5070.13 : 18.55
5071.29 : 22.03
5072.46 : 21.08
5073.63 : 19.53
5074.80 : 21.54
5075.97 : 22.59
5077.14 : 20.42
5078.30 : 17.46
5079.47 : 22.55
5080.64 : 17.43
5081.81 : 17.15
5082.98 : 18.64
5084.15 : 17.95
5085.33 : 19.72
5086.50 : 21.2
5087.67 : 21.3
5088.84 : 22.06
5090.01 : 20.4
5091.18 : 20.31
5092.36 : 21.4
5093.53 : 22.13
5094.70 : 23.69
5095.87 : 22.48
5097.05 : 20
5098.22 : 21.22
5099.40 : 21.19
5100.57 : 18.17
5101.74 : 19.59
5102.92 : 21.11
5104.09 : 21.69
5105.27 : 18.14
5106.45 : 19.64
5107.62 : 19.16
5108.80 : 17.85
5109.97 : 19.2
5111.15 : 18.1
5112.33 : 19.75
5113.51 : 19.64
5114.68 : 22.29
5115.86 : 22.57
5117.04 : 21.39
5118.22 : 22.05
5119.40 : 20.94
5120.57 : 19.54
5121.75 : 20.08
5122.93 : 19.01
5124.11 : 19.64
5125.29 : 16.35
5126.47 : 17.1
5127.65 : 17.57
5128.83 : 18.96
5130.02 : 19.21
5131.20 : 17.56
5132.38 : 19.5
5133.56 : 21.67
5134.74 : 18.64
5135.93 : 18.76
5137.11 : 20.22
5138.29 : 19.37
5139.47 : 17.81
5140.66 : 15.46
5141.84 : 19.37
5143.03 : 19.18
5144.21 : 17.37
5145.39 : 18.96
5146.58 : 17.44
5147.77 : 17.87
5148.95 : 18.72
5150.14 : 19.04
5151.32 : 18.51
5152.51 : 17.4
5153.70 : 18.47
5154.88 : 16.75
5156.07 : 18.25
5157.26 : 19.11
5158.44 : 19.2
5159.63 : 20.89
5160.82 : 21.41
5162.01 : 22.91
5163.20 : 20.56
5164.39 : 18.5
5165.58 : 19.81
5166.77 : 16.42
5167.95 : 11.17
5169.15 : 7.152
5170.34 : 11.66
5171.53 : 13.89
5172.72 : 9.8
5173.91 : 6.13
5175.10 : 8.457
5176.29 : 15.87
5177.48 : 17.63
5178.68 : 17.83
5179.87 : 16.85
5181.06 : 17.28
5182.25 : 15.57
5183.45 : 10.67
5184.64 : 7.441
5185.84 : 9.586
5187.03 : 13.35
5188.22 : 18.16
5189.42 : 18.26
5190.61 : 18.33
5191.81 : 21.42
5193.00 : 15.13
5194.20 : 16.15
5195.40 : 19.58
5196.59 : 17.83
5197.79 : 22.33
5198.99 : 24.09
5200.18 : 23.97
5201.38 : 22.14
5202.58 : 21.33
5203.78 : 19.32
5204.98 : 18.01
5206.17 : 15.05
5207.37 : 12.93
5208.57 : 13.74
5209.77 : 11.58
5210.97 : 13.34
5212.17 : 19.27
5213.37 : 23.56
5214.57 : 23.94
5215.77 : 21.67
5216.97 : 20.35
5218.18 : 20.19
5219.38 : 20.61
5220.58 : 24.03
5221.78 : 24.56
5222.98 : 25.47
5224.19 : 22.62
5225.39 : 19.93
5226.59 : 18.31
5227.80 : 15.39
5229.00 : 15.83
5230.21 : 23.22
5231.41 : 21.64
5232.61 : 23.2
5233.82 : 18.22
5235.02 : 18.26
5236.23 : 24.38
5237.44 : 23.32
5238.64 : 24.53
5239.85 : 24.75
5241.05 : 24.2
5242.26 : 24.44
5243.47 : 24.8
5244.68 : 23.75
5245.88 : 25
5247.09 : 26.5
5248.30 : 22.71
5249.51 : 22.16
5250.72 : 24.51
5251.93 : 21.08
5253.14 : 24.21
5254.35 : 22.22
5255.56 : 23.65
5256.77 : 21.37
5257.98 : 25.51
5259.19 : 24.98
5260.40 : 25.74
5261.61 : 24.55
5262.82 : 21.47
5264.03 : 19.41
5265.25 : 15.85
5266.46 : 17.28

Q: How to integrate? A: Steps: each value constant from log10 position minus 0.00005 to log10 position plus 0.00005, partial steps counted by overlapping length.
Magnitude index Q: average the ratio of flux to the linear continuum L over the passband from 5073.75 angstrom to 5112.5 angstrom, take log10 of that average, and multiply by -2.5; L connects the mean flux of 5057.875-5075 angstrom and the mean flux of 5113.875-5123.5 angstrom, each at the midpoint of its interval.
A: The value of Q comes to 0.05 mag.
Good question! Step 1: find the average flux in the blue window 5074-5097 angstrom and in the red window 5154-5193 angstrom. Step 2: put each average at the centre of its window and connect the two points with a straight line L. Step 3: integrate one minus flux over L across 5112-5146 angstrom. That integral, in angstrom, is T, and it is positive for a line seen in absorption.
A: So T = -2.21 angstrom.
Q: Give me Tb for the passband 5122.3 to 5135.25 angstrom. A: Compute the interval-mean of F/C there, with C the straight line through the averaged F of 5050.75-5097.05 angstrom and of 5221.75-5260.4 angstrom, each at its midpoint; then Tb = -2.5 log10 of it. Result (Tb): 0.15 mag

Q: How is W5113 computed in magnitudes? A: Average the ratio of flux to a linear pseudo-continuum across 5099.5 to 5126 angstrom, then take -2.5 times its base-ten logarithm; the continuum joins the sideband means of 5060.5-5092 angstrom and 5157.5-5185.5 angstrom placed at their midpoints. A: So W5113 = -0.09 mag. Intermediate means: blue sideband 20.3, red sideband 15.1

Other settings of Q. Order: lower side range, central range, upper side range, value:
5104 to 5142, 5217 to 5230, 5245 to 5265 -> 0.08 mag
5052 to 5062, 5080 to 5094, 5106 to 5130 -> 0.04 mag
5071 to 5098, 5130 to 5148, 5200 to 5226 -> 0.09 mag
